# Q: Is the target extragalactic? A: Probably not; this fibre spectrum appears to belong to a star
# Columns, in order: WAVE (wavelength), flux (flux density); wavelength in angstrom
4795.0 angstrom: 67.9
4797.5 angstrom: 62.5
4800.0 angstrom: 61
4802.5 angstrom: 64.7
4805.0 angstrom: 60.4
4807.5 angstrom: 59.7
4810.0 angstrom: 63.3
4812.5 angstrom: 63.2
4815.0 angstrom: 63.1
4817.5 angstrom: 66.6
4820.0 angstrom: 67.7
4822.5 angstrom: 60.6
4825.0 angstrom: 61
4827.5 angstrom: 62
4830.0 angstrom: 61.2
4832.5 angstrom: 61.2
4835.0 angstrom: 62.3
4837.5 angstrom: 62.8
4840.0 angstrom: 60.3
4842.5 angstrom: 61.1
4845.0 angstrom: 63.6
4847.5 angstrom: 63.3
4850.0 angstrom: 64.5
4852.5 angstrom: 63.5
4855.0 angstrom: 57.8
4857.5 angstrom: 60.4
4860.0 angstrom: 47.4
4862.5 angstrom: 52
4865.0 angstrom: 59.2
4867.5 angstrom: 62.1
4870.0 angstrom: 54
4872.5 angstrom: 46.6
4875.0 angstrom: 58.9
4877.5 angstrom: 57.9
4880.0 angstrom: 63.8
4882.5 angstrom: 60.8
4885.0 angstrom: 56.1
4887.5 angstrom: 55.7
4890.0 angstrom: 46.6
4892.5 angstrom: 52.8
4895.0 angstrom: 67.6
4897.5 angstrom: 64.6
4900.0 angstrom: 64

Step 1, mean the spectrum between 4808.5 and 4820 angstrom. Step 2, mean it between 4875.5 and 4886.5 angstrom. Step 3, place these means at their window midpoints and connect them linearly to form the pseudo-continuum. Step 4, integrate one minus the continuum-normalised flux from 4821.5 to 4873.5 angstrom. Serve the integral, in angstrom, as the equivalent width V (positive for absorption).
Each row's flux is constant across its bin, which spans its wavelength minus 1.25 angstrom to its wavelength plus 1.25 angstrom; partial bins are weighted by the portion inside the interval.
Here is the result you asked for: 2.1 angstrom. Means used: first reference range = 64.4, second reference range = 59.5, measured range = 59.4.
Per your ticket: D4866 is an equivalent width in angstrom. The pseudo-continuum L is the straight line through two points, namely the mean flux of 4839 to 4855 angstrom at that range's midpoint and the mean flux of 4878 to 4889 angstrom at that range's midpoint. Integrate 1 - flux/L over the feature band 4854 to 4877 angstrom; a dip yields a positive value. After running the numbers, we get 1.9 angstrom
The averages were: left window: 62.4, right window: 58.7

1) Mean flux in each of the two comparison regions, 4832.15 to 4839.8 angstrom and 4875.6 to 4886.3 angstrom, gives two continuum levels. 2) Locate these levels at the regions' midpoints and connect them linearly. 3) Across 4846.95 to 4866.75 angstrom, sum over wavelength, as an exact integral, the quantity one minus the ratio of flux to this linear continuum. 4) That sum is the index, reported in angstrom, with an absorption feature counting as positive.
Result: 0.8 angstrom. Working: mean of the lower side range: 62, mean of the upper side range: 59.6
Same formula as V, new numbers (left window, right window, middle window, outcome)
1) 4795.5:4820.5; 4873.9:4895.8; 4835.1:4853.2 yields -0.6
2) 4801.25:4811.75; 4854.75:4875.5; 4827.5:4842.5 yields -0.7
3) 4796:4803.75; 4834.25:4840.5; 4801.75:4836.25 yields -0.1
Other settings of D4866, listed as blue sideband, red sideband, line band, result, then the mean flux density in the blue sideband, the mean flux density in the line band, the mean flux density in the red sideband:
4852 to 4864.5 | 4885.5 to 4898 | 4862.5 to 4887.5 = -0.38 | 56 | 57.3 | 57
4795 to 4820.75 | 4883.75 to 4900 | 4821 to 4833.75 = 0.15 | 63.4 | 61.3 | 57.8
